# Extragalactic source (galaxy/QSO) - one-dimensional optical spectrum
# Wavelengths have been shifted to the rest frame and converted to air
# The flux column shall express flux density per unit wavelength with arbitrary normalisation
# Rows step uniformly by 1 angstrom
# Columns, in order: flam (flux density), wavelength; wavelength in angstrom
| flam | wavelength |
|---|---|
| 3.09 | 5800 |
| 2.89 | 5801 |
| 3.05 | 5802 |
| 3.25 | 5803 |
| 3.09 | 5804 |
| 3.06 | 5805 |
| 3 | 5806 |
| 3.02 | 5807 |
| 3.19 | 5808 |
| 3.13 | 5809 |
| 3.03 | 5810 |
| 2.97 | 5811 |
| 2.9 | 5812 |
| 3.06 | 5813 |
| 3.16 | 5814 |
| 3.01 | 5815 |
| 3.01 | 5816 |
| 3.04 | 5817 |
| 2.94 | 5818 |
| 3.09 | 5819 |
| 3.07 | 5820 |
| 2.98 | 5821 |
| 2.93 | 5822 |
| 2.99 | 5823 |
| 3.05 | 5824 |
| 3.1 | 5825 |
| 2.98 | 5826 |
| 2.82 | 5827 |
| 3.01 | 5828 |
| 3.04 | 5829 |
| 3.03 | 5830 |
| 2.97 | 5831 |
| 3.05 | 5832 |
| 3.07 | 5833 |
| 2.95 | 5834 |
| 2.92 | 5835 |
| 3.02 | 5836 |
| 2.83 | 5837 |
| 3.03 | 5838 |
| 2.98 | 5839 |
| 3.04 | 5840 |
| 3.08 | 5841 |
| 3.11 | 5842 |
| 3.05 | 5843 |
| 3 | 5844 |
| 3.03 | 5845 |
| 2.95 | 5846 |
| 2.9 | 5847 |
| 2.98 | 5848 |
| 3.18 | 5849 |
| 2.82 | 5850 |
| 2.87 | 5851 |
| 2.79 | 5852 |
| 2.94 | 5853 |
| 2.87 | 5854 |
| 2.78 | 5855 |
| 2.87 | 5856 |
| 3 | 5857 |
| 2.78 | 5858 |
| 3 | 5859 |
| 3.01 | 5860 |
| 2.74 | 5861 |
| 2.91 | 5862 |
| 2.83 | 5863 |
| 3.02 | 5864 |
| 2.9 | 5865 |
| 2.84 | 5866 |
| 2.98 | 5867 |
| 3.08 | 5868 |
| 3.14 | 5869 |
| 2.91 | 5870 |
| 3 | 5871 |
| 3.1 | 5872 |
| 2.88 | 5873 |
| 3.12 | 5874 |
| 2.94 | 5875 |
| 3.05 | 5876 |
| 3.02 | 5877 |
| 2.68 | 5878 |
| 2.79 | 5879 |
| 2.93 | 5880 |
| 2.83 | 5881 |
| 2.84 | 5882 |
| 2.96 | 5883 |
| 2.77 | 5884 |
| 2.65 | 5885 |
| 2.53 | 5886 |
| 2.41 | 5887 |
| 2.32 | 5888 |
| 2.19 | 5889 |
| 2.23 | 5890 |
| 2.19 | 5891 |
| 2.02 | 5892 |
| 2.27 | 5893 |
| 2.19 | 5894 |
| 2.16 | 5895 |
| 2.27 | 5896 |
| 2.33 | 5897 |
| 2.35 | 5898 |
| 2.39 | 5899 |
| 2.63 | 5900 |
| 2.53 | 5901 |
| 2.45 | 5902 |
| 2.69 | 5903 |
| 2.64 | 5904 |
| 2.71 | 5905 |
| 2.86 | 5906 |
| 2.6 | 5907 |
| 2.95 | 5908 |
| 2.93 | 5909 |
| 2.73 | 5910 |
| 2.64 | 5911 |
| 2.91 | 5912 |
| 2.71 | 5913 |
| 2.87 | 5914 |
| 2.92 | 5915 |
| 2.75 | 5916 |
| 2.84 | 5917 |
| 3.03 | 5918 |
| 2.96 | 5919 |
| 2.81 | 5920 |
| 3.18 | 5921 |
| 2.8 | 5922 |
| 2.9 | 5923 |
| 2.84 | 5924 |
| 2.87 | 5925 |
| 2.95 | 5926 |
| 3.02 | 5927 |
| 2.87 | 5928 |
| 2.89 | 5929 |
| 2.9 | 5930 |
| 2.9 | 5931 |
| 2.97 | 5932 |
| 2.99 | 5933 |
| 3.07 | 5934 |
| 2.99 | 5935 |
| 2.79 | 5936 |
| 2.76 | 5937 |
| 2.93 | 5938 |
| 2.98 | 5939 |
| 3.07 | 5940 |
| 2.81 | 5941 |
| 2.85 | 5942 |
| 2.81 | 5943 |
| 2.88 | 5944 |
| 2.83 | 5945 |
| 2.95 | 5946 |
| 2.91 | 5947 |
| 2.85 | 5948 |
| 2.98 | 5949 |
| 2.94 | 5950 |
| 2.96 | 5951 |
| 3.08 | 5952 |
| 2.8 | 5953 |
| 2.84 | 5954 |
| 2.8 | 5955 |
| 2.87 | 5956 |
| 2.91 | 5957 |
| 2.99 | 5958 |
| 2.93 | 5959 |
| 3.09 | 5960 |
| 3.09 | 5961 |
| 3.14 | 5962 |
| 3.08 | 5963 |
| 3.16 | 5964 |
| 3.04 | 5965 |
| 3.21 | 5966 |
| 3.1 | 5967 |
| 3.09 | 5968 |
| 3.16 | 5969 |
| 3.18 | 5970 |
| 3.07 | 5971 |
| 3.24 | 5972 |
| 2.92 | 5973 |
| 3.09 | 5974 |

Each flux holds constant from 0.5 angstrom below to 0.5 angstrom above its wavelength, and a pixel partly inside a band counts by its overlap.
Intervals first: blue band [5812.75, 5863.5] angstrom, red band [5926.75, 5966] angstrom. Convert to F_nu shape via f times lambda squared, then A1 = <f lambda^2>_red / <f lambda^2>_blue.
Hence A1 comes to 1.03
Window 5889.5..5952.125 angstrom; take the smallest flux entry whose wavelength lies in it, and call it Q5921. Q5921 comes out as 2.02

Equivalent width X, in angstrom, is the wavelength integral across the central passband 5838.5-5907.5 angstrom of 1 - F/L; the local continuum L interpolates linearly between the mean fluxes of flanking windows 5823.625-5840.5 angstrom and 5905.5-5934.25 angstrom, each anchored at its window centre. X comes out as 4.1 angstrom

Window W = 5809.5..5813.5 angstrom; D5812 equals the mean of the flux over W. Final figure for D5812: 2.99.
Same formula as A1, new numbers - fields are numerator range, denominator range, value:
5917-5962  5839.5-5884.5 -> 1.02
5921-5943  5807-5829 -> 1.00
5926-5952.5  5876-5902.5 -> 1.19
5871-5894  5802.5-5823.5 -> 0.90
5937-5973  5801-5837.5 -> 1.03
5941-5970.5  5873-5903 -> 1.19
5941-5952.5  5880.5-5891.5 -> 1.17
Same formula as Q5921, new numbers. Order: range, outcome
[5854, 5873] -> 2.74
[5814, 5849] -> 2.82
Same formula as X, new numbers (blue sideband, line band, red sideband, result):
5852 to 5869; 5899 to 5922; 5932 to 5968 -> 1.2 angstrom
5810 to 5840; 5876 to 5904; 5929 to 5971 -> 4.4 angstrom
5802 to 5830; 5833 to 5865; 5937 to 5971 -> 0.8 angstrom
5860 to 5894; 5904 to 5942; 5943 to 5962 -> -0.2 angstrom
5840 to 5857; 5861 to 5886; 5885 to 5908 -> -2.2 angstrom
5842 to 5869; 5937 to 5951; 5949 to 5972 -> 0.5 angstrom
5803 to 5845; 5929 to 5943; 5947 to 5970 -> 0.4 angstrom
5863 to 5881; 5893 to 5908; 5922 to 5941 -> 2.3 angstrom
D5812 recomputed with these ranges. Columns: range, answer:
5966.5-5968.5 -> 3.09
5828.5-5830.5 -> 3.04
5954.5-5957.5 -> 2.86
